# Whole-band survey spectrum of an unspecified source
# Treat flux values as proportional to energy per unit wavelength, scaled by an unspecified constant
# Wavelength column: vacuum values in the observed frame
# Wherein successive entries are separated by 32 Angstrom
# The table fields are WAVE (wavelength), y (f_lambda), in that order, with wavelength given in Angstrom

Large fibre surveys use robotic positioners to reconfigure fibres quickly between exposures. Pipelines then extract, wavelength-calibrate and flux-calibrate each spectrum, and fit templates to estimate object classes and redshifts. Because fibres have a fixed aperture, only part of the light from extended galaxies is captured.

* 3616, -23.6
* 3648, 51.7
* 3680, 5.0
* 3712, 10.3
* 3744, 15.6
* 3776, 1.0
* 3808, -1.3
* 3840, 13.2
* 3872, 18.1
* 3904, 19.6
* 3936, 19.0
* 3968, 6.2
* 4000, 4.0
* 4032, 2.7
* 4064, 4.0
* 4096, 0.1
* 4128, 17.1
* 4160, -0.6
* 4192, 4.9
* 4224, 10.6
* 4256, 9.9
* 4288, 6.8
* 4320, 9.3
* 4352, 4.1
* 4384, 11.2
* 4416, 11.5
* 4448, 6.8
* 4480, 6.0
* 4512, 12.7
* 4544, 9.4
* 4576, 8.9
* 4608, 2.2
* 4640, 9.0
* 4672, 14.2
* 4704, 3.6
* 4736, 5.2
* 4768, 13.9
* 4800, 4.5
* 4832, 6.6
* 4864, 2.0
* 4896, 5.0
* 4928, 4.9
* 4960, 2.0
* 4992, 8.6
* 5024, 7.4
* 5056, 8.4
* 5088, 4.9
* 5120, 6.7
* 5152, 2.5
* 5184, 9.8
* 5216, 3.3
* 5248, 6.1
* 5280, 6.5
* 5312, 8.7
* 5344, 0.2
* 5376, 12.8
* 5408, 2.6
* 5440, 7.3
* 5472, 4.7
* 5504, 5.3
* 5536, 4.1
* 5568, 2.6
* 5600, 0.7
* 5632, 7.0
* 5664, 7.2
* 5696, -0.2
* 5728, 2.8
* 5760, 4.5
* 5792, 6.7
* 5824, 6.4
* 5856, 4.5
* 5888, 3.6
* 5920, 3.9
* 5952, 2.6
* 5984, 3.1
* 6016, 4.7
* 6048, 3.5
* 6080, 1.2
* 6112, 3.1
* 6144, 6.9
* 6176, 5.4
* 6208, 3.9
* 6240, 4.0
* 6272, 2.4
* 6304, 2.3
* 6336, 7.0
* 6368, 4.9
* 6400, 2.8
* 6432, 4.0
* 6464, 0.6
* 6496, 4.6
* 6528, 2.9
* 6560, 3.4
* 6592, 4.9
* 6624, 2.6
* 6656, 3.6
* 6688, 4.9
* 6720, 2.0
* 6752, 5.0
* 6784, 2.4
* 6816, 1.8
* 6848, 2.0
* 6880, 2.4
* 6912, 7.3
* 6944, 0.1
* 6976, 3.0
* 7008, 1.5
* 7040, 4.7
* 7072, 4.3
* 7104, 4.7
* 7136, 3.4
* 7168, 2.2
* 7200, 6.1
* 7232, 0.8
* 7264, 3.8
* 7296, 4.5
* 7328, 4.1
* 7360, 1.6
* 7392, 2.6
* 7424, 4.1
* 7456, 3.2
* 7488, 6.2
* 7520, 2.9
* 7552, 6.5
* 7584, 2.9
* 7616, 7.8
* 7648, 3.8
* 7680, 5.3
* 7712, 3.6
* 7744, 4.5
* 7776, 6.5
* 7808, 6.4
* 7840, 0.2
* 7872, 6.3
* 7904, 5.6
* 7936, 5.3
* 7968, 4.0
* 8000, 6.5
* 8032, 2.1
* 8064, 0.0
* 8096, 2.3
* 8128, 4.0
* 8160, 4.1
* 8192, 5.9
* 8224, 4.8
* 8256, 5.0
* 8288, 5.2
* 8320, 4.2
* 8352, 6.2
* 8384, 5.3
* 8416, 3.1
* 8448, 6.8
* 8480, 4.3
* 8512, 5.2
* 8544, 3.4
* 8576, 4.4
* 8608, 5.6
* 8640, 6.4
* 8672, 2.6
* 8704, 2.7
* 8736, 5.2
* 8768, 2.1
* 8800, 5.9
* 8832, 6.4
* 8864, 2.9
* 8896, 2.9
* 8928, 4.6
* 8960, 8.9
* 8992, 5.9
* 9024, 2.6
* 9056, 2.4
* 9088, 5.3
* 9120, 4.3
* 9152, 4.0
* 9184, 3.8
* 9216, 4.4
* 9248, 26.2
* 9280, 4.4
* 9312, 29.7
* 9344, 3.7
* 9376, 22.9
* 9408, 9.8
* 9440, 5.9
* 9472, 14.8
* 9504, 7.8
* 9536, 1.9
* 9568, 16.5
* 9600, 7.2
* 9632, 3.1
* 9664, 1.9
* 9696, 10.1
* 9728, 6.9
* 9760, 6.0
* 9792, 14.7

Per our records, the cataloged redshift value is 1.482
